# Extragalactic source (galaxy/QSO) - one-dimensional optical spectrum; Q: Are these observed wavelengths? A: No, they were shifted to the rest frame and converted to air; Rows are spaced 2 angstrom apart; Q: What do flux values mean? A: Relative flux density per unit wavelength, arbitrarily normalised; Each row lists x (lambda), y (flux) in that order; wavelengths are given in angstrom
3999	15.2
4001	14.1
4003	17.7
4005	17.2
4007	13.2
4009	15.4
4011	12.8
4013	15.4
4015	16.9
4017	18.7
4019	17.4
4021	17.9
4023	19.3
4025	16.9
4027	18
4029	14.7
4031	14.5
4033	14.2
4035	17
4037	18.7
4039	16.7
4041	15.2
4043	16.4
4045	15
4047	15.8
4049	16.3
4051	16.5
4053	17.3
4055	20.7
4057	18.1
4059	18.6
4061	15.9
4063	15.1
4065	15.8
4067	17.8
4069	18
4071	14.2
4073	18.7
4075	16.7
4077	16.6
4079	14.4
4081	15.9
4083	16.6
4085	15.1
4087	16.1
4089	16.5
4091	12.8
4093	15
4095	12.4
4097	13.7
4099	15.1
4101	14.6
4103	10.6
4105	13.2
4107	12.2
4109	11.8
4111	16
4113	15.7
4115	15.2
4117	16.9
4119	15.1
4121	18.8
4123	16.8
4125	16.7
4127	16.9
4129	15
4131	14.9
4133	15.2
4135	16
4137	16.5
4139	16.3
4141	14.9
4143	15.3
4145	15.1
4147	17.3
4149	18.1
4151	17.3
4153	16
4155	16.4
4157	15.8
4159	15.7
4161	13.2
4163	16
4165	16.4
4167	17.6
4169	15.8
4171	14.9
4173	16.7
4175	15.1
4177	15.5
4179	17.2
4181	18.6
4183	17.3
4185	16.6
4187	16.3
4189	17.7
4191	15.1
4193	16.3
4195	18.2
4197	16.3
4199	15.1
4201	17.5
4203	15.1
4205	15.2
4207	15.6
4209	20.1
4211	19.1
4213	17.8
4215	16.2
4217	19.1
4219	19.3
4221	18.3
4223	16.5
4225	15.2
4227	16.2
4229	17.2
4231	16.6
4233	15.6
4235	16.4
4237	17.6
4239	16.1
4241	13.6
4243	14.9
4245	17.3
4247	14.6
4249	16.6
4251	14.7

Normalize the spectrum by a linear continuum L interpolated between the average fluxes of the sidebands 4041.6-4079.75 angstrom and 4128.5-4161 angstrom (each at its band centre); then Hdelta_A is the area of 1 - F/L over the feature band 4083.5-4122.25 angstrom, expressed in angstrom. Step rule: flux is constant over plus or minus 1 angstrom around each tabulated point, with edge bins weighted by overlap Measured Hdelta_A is 4.1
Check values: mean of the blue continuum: 16.7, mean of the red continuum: 15.9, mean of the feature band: 14.6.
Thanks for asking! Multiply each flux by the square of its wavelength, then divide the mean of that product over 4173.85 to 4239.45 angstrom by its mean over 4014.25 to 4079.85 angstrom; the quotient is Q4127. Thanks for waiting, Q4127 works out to 1.1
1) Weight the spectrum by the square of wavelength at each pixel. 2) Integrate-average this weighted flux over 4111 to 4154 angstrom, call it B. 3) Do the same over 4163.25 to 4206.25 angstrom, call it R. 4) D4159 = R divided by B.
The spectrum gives 1.0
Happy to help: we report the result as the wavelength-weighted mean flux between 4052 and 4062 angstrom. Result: 18.1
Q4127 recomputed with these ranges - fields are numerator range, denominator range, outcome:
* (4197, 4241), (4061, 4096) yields 1.15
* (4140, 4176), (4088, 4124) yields 1.12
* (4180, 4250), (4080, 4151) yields 1.15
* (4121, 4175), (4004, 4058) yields 1.03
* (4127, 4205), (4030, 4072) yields 1.03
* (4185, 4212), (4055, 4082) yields 1.06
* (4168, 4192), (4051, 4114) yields 1.11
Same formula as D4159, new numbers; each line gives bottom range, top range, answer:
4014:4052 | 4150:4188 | 1.04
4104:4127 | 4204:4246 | 1.15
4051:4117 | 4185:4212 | 1.14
